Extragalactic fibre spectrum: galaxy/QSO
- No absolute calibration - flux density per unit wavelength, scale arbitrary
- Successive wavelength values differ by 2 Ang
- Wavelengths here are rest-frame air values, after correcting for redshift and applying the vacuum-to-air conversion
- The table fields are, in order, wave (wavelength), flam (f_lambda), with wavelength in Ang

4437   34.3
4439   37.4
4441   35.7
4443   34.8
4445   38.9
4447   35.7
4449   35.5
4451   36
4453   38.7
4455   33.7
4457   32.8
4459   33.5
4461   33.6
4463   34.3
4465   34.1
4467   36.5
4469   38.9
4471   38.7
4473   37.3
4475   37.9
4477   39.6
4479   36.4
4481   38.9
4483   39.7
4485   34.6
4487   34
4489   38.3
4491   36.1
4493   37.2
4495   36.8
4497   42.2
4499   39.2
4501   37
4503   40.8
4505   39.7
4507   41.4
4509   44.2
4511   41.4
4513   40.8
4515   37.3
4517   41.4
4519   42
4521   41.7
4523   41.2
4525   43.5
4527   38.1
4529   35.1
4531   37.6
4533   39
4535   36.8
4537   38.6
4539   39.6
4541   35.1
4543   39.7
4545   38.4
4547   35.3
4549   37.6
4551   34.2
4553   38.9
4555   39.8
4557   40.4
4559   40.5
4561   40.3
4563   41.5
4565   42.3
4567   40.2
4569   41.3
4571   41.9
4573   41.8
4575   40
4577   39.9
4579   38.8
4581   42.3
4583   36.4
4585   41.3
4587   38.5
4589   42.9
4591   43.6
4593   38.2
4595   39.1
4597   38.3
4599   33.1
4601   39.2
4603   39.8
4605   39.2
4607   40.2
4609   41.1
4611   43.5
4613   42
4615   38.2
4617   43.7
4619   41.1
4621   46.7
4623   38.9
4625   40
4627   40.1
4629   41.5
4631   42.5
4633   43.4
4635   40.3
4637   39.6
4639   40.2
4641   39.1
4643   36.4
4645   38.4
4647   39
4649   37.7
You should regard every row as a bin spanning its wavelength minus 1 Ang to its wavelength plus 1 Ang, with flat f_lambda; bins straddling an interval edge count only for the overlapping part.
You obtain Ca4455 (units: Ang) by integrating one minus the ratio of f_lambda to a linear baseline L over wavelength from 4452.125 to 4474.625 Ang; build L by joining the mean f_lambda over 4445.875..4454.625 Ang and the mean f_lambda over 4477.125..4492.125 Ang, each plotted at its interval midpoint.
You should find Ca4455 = 0.6 Ang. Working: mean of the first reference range 36.3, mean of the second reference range 37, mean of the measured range 35.7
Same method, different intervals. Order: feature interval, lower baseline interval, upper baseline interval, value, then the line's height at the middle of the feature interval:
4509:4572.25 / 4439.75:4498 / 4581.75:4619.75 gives -1.77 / 38.4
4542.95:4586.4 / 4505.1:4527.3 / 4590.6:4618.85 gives 0.89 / 40.5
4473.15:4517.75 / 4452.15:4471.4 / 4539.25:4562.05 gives -2.88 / 36.5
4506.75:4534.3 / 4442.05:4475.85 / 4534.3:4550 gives -2.27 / 37.2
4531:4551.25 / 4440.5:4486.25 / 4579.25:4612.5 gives 0.43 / 38.4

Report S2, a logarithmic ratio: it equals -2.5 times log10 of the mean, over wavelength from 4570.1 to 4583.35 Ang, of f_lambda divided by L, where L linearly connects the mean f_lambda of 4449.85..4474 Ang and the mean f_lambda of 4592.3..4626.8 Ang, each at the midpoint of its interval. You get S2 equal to -0.03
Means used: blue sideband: 35.7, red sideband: 40.2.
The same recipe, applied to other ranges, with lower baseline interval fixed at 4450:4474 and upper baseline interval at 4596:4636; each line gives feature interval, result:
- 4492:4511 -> -0.08 mag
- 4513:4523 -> -0.09 mag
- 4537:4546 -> 0.00 mag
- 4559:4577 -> -0.05 mag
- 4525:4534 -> -0.01 mag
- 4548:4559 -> 0.01 mag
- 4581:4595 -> -0.01 mag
